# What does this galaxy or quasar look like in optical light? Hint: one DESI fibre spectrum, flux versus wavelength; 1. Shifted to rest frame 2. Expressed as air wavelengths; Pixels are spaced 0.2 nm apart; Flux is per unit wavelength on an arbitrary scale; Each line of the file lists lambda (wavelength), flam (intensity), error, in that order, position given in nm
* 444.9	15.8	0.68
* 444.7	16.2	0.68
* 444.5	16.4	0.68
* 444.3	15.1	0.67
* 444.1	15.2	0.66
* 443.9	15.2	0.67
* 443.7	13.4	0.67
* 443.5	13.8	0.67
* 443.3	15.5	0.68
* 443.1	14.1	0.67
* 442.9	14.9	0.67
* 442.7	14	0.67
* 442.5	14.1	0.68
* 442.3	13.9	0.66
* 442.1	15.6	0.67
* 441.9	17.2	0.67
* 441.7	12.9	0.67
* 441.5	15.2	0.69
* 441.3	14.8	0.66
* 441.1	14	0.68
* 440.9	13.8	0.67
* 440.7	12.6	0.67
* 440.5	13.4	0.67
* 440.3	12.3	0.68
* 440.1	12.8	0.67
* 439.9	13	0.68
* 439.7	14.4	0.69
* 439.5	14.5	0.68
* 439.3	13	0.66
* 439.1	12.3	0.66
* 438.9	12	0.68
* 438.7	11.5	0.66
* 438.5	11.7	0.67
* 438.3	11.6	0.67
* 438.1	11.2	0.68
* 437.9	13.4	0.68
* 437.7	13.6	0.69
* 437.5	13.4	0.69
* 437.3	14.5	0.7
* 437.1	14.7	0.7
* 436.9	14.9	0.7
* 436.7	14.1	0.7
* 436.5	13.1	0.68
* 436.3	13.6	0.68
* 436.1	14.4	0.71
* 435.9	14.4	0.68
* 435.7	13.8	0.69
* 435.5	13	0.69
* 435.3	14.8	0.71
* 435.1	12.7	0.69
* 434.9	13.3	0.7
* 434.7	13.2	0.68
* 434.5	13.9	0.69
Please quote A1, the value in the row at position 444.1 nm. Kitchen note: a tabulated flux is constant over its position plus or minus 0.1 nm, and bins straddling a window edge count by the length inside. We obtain 15.2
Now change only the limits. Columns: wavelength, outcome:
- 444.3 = 15.1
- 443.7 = 13.4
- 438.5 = 11.7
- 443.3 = 15.5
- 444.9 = 15.8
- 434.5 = 13.9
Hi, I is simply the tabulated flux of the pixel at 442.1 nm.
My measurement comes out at 15.6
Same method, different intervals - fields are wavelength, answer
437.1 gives 14.7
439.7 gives 14.4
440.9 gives 13.8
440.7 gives 12.6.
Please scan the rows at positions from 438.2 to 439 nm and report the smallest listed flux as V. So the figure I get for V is 11.5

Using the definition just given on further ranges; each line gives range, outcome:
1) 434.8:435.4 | 12.7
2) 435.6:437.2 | 13.1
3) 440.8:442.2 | 12.9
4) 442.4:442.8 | 14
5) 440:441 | 12.3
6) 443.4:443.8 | 13.4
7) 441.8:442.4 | 13.9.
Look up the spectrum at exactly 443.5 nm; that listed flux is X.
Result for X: 13.8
